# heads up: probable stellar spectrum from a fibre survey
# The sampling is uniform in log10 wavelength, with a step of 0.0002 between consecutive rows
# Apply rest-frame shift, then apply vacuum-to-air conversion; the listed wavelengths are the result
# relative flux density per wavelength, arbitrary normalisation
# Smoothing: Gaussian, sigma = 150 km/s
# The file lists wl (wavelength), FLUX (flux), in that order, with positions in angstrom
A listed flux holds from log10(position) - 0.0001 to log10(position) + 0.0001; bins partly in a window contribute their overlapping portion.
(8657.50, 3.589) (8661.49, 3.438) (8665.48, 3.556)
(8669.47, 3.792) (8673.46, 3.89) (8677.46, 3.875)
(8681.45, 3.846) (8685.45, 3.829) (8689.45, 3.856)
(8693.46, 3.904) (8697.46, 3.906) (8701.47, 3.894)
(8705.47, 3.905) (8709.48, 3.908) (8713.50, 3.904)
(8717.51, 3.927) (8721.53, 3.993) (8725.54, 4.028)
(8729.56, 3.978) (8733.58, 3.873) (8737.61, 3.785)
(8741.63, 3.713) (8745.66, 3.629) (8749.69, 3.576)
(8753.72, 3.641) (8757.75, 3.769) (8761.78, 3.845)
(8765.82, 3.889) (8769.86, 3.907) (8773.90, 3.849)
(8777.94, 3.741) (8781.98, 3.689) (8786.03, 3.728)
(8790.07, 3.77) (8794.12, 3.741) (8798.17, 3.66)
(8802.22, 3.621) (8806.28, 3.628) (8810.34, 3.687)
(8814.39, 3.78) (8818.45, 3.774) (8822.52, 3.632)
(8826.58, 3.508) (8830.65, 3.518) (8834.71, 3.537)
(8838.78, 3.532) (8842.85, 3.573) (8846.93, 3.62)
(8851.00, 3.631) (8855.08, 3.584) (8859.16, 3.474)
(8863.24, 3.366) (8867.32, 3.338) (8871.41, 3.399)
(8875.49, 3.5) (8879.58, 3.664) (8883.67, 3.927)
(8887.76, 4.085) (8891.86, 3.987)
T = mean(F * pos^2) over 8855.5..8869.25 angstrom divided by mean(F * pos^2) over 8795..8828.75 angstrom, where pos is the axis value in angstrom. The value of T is 0.9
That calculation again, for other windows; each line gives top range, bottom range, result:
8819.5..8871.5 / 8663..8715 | 0.95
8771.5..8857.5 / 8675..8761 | 0.97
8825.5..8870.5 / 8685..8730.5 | 0.93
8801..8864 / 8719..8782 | 0.96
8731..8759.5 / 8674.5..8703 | 0.97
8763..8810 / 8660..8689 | 1.02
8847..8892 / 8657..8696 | 1.00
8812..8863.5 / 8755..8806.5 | 0.97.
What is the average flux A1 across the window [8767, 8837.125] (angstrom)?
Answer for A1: 3.69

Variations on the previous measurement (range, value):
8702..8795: 3.82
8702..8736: 3.94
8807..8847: 3.62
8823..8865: 3.54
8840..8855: 3.6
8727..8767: 3.77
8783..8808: 3.69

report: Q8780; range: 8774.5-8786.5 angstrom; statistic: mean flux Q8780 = 3.73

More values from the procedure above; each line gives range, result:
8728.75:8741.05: 3.85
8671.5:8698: 3.87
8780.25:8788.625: 3.71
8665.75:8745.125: 3.87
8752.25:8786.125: 3.79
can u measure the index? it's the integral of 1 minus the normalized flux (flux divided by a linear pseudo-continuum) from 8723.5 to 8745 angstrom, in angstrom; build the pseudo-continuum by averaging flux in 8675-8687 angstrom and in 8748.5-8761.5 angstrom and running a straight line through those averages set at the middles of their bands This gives -0.70 angstrom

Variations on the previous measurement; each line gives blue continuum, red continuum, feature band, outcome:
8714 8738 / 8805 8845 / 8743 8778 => 0.6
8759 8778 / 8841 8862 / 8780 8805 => 0.5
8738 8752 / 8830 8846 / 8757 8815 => -2.3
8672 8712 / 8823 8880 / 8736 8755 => 0.5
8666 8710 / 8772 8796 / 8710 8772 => -0.5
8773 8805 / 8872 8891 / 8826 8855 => 1.4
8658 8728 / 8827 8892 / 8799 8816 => 0.0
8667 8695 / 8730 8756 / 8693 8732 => -1.6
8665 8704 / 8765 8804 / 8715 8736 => -0.8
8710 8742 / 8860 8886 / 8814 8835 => 0.2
